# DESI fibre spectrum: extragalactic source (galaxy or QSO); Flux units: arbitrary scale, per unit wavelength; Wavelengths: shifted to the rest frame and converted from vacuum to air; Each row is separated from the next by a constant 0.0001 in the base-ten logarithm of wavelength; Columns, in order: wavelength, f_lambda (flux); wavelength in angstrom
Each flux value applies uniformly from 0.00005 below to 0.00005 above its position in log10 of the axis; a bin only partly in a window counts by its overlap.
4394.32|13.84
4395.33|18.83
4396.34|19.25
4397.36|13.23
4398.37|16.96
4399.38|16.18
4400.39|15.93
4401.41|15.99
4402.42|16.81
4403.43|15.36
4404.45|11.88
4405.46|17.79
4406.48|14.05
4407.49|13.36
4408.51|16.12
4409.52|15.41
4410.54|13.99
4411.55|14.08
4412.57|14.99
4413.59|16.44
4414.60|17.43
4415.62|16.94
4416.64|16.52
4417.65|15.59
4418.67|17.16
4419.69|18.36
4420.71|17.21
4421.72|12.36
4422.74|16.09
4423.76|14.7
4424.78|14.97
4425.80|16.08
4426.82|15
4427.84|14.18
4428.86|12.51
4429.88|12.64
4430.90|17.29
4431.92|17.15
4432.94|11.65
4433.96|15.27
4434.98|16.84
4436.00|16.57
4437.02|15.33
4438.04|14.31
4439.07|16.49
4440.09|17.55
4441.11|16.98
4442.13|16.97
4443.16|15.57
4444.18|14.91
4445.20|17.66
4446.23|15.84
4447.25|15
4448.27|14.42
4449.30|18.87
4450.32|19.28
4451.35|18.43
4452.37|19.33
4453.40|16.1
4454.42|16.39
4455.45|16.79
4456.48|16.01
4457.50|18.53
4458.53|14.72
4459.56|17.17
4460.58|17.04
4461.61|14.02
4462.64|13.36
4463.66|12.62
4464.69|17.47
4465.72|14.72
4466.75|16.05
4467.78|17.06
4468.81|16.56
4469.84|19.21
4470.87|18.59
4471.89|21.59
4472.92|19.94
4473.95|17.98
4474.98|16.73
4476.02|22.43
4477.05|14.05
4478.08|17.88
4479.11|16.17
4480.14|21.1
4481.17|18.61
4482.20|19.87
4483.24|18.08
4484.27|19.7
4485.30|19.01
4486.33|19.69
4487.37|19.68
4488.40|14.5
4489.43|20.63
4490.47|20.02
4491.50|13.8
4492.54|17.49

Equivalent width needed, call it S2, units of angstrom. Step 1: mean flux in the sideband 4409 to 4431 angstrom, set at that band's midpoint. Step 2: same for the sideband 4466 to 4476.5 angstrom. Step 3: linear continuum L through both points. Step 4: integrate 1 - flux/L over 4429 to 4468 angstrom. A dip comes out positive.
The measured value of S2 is 2.4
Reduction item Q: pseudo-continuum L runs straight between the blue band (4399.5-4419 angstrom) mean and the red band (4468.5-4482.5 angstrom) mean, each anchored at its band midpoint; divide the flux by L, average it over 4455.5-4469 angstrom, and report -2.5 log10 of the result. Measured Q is 0.14 mag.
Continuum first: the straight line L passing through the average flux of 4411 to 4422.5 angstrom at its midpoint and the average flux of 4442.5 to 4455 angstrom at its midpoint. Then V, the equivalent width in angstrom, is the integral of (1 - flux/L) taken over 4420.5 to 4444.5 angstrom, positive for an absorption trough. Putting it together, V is 1.6 angstrom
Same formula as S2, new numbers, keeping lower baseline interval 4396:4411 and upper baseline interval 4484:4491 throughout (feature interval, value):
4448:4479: 1.5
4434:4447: 0.6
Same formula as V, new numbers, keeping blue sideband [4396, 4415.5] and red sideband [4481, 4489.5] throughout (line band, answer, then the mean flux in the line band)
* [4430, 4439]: 0.7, 15.5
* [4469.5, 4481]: -0.2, 18.7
